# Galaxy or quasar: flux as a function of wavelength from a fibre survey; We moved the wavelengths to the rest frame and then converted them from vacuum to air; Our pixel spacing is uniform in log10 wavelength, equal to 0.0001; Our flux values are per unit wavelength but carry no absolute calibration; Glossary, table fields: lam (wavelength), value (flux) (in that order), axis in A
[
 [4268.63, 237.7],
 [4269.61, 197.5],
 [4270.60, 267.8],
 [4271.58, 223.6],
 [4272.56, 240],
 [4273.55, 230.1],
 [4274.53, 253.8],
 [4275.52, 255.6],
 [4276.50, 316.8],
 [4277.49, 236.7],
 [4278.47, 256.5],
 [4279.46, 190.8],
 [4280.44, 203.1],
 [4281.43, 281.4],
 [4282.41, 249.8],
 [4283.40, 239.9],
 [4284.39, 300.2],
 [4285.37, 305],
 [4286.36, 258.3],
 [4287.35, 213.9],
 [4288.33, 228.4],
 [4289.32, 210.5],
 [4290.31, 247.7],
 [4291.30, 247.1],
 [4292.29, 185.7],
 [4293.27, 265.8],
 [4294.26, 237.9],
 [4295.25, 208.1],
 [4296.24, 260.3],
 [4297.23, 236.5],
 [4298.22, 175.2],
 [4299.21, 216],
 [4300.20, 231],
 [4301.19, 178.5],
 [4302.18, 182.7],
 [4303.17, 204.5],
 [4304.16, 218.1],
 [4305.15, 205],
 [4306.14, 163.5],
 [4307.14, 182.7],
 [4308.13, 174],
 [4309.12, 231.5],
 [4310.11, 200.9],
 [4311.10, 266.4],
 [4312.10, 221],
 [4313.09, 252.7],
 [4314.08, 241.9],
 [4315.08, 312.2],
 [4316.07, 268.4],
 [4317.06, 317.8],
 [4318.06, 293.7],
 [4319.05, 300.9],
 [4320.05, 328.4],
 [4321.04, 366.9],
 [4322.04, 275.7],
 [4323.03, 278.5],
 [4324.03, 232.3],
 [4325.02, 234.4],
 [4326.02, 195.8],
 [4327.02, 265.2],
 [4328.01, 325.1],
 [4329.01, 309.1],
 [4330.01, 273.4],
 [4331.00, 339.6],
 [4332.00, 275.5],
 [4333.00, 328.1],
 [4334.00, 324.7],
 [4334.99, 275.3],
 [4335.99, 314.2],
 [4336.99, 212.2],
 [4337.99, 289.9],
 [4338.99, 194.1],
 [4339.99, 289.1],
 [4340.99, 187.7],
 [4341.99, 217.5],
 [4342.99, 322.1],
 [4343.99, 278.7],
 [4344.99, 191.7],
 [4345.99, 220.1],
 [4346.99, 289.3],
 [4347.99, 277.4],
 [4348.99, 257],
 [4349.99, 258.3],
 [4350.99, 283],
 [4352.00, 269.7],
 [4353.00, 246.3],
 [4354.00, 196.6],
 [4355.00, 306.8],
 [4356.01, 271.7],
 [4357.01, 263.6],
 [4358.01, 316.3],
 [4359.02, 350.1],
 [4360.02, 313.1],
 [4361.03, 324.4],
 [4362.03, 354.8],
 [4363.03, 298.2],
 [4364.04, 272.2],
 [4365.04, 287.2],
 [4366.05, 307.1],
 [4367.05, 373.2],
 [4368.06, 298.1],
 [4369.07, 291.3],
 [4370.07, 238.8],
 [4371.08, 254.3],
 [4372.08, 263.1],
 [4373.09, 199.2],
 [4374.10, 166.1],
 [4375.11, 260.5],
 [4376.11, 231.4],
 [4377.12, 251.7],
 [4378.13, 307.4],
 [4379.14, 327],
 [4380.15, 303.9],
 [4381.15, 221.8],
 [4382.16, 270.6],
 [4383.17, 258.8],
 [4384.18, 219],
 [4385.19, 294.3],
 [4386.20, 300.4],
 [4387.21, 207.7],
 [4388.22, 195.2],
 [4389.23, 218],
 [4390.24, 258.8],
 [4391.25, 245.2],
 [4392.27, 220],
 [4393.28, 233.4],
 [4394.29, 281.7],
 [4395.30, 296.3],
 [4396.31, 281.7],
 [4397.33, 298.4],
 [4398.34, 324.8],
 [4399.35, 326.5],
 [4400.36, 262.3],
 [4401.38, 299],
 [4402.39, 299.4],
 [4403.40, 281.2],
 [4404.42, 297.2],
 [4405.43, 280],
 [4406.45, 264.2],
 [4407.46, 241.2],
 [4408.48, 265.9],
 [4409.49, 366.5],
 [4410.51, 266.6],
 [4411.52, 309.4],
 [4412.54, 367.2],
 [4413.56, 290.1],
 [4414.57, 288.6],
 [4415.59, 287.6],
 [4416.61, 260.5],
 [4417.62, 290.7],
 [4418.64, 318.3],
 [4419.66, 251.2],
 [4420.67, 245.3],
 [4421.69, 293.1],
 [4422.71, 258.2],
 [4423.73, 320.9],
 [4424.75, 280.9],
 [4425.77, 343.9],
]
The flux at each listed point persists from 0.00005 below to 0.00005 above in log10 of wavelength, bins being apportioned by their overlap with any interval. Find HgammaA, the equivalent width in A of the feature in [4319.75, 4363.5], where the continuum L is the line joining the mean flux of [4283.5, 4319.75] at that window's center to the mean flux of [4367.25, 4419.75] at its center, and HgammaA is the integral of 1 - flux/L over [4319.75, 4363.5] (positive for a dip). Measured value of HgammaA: -4.6 A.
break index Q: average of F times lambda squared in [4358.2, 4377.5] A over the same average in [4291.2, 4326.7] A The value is 1.21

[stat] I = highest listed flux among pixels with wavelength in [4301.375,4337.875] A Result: 366.9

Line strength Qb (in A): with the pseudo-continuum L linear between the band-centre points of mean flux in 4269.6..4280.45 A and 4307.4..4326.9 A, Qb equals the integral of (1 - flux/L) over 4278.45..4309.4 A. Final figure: 3.3 A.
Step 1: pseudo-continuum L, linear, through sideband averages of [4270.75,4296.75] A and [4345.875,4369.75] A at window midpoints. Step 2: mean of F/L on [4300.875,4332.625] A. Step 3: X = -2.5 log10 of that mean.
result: 0.045 mag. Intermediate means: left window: 244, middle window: 254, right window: 289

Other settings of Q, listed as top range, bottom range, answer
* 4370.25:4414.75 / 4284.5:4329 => 1.15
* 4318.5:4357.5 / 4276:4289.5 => 1.11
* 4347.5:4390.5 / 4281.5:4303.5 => 1.21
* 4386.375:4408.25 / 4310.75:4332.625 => 0.99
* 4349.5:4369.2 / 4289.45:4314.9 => 1.38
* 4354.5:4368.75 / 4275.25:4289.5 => 1.28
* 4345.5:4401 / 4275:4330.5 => 1.14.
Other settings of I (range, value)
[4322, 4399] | 373.2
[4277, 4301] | 305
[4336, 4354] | 322.1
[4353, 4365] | 354.8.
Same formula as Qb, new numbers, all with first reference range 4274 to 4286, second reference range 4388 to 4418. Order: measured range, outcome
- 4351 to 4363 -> -0.88 A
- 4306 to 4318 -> 1.06 A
